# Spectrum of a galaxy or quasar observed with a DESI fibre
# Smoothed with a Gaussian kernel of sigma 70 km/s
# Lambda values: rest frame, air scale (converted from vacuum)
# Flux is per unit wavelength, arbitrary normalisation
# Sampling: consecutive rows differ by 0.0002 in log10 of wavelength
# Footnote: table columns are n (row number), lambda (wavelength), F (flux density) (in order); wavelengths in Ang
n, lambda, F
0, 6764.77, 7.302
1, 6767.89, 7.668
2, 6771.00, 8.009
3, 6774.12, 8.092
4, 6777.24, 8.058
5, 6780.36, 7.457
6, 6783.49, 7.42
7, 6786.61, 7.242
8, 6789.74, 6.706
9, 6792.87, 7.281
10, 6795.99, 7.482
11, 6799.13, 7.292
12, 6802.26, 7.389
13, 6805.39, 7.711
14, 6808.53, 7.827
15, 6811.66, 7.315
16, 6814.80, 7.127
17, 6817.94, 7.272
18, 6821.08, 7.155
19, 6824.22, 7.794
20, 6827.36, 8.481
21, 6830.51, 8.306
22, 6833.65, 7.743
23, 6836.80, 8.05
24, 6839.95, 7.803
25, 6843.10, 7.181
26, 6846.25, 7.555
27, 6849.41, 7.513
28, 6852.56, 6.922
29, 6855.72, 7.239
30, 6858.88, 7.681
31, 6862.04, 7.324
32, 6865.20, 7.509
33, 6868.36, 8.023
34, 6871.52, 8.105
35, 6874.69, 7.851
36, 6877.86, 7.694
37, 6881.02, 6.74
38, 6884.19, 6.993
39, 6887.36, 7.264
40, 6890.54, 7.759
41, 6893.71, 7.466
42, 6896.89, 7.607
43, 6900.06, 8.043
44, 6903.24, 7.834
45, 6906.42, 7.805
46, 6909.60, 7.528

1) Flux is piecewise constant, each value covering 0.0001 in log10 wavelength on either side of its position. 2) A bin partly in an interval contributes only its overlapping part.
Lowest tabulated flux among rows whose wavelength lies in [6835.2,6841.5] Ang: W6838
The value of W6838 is 7.803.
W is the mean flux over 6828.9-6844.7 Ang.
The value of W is 7.82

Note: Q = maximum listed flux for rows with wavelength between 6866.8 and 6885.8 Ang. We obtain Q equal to 8.105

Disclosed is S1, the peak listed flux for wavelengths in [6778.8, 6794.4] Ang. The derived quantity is 7.457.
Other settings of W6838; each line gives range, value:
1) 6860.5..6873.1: 7.324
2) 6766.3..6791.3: 6.706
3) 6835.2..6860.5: 6.922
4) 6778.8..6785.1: 7.42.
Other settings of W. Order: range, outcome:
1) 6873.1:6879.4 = 7.76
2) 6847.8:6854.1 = 7.22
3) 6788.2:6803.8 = 7.23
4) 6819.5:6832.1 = 7.94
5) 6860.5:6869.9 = 7.62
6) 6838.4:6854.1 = 7.4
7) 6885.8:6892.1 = 7.5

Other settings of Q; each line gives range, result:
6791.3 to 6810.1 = 7.827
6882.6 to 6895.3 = 7.759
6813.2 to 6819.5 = 7.272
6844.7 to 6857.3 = 7.555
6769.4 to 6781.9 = 8.092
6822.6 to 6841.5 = 8.481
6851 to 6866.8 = 7.681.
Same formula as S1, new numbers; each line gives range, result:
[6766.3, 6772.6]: 8.009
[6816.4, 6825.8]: 7.794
